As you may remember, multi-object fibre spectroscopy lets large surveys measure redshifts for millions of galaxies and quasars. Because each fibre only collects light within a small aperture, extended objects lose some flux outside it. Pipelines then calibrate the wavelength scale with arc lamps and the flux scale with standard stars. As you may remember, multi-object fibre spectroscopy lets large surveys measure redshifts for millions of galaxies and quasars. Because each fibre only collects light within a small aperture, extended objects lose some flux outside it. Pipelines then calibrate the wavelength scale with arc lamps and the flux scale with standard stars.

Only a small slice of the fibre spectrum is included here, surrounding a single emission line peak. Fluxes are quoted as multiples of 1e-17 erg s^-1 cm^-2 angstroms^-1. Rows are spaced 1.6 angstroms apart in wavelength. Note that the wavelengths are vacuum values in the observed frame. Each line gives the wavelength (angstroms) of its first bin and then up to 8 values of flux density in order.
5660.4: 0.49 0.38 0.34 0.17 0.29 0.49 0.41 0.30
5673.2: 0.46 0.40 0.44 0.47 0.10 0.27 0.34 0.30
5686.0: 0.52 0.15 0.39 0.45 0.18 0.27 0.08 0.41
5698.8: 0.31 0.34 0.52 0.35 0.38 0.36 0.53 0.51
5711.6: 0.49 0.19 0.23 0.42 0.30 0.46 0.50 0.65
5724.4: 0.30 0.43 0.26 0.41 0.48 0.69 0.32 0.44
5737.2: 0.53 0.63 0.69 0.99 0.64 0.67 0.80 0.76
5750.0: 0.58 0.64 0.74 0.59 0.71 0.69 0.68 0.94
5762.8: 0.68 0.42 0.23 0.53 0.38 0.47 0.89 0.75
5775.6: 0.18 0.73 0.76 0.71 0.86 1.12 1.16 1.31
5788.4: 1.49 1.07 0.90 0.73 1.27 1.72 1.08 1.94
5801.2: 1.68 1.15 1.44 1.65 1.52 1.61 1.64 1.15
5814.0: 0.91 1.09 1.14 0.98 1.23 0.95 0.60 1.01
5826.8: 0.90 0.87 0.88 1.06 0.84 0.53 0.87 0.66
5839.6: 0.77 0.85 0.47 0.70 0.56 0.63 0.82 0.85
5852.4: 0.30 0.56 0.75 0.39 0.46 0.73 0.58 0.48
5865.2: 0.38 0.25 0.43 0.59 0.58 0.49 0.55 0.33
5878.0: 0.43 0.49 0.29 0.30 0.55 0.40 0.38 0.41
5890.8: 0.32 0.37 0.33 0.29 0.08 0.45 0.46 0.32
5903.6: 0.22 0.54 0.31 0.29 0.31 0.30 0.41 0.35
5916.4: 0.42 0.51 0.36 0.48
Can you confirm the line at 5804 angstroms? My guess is C IV 1549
